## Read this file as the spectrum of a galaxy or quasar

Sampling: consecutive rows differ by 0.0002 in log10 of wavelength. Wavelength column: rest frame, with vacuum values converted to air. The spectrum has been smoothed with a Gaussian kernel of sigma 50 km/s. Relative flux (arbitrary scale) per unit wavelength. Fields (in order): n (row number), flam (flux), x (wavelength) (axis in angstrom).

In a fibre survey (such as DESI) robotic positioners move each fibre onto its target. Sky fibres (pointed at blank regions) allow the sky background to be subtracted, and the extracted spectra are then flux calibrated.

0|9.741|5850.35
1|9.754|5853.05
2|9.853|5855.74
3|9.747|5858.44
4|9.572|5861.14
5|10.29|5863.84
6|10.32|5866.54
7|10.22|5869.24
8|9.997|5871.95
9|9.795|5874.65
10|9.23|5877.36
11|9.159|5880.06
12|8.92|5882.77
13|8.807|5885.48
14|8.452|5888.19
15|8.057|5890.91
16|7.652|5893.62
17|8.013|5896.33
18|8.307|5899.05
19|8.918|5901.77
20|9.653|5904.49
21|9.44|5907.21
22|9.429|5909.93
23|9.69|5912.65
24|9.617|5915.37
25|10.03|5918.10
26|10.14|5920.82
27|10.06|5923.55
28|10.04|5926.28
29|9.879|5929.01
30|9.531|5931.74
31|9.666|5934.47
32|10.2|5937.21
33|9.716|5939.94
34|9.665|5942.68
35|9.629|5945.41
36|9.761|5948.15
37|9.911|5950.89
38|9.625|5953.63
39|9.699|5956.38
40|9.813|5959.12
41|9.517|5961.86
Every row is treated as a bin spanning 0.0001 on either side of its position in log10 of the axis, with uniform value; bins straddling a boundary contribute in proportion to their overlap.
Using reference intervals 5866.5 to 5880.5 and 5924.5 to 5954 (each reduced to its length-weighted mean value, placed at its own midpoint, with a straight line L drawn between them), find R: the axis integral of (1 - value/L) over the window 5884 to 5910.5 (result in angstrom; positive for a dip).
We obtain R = 3.1 angstrom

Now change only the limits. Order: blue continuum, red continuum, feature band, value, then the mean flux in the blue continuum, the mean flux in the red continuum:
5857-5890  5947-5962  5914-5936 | -0.5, 9.52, 9.74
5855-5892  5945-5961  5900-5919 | 0.2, 9.46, 9.74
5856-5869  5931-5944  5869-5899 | 3.2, 9.99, 9.76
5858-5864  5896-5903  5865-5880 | -0.7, 9.8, 8.45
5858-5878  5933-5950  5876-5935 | 3.8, 9.92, 9.78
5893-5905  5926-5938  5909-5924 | -1.0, 8.48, 9.83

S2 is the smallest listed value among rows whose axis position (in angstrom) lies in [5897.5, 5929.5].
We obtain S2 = 8.307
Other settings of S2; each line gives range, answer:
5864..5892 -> 8.057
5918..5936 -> 9.531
